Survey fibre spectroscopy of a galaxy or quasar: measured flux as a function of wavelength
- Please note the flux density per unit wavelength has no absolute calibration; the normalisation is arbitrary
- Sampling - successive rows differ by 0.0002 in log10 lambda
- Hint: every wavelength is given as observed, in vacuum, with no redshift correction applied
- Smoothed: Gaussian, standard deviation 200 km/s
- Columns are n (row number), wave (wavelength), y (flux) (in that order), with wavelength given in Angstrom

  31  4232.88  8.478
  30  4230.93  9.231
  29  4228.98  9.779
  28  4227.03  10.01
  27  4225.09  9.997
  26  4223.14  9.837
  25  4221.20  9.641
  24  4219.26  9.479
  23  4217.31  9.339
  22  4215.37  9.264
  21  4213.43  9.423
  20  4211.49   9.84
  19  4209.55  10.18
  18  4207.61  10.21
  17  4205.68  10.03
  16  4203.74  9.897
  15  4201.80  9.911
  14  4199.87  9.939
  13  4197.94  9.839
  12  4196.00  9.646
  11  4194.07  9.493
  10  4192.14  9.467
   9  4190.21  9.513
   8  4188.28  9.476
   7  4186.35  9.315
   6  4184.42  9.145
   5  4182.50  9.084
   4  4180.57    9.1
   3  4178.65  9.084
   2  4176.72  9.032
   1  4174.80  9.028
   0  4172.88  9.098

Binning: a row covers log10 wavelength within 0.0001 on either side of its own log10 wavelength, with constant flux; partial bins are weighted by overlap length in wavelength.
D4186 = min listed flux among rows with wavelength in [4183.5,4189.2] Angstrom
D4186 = 9.145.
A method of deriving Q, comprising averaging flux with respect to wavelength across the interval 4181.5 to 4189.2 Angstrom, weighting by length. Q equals 9.25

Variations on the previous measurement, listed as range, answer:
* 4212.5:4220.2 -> 9.37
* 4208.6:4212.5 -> 10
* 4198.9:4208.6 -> 10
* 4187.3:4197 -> 9.51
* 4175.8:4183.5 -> 9.08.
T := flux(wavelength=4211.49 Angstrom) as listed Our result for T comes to 9.84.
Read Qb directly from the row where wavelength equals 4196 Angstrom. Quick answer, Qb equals 9.646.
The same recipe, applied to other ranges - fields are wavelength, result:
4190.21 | 9.513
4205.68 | 10.03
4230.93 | 9.231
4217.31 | 9.339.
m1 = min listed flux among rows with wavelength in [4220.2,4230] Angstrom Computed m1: 9.641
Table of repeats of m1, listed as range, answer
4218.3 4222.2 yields 9.479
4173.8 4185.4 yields 9.028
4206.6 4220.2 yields 9.264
